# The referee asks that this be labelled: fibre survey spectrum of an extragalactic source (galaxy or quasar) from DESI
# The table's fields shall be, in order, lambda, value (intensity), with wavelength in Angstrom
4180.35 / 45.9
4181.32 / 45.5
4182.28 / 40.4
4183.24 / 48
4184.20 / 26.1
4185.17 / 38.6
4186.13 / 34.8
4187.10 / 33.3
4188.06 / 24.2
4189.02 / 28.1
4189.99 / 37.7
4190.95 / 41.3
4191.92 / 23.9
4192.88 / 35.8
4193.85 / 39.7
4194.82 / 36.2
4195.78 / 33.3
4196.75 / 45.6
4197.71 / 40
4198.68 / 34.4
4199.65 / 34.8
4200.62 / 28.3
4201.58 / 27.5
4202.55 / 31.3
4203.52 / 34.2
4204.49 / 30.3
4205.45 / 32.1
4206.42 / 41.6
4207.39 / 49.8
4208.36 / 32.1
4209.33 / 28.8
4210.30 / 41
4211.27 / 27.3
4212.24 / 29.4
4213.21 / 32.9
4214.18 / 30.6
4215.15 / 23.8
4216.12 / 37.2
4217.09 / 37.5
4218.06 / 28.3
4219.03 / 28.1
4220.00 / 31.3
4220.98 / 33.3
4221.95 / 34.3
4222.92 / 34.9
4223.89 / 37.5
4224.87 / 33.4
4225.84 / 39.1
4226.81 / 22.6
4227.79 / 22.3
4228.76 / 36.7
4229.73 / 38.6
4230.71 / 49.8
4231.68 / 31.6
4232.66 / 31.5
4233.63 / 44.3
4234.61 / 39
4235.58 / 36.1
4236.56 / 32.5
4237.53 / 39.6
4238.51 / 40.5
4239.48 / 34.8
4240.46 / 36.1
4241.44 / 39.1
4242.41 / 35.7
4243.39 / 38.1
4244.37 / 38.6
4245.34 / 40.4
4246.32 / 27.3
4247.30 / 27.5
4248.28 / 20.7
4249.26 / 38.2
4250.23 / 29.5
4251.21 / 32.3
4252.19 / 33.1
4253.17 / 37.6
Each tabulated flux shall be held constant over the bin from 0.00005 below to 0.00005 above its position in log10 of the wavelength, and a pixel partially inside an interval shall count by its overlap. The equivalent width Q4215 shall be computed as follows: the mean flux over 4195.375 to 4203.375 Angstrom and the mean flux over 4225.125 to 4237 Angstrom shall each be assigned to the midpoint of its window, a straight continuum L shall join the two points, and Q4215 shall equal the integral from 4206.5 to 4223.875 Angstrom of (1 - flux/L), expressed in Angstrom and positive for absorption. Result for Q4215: 0.8 Angstrom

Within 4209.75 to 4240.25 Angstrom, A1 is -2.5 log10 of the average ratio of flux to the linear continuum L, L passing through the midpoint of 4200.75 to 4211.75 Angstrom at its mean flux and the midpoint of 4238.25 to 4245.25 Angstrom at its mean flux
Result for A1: 0.05 mag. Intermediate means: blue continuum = 34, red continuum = 37.7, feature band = 34.2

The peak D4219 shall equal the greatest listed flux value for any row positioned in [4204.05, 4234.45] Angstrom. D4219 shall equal 49.8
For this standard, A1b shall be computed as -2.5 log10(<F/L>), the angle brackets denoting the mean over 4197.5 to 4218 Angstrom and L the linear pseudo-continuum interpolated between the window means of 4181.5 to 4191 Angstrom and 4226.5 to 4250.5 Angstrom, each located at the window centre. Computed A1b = 0.06 mag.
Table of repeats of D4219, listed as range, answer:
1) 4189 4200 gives 45.6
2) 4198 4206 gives 34.8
